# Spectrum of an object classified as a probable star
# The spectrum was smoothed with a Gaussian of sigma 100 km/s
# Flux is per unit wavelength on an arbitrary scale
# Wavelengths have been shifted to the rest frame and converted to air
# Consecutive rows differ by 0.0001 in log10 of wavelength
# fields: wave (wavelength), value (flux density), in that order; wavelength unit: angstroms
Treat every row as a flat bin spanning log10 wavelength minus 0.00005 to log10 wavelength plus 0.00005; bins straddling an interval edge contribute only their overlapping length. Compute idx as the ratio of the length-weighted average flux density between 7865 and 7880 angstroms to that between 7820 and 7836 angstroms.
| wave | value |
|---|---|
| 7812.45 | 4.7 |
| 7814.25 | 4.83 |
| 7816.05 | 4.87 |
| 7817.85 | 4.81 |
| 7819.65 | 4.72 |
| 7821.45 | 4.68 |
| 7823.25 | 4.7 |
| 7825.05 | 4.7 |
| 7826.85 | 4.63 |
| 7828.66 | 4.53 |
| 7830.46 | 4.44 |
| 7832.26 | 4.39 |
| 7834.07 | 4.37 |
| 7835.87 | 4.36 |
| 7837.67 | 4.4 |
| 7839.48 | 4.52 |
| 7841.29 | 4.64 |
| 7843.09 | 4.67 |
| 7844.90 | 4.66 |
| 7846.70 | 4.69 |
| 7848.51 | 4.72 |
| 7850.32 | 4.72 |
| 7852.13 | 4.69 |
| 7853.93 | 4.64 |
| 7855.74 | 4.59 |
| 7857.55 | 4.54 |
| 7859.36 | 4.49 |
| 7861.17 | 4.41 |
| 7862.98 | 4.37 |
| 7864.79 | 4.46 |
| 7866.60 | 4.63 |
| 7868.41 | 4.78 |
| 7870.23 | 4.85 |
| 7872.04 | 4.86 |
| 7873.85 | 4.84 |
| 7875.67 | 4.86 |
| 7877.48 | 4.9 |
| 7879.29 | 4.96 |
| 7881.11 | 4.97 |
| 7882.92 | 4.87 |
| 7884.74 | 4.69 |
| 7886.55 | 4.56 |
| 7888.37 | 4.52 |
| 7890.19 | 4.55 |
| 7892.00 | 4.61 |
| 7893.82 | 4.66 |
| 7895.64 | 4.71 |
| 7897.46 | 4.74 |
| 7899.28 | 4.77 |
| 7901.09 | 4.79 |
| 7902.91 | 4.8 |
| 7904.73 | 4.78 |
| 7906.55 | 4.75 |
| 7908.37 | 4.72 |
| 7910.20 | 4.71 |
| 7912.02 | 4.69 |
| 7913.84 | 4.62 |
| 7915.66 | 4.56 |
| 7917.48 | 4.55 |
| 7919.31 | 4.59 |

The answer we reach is 1.1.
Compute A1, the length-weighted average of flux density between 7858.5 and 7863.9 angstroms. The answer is 4.42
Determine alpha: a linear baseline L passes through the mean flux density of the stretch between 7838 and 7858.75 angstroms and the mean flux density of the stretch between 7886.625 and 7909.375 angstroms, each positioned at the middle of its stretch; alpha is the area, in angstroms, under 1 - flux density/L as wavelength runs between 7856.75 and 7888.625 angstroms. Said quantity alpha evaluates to -0.3 angstroms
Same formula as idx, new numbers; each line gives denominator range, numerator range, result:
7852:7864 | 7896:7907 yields 1.05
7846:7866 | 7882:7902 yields 1.02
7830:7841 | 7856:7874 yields 1.04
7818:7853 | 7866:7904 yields 1.04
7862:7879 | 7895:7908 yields 1.01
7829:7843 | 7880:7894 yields 1.05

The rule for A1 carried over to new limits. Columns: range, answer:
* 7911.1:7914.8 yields 4.66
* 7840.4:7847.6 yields 4.67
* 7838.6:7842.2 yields 4.58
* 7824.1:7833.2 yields 4.54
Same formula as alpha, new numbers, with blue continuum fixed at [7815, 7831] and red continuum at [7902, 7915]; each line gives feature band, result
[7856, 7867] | 0.51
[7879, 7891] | -0.03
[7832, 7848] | 0.54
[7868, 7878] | -0.31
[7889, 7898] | 0.13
